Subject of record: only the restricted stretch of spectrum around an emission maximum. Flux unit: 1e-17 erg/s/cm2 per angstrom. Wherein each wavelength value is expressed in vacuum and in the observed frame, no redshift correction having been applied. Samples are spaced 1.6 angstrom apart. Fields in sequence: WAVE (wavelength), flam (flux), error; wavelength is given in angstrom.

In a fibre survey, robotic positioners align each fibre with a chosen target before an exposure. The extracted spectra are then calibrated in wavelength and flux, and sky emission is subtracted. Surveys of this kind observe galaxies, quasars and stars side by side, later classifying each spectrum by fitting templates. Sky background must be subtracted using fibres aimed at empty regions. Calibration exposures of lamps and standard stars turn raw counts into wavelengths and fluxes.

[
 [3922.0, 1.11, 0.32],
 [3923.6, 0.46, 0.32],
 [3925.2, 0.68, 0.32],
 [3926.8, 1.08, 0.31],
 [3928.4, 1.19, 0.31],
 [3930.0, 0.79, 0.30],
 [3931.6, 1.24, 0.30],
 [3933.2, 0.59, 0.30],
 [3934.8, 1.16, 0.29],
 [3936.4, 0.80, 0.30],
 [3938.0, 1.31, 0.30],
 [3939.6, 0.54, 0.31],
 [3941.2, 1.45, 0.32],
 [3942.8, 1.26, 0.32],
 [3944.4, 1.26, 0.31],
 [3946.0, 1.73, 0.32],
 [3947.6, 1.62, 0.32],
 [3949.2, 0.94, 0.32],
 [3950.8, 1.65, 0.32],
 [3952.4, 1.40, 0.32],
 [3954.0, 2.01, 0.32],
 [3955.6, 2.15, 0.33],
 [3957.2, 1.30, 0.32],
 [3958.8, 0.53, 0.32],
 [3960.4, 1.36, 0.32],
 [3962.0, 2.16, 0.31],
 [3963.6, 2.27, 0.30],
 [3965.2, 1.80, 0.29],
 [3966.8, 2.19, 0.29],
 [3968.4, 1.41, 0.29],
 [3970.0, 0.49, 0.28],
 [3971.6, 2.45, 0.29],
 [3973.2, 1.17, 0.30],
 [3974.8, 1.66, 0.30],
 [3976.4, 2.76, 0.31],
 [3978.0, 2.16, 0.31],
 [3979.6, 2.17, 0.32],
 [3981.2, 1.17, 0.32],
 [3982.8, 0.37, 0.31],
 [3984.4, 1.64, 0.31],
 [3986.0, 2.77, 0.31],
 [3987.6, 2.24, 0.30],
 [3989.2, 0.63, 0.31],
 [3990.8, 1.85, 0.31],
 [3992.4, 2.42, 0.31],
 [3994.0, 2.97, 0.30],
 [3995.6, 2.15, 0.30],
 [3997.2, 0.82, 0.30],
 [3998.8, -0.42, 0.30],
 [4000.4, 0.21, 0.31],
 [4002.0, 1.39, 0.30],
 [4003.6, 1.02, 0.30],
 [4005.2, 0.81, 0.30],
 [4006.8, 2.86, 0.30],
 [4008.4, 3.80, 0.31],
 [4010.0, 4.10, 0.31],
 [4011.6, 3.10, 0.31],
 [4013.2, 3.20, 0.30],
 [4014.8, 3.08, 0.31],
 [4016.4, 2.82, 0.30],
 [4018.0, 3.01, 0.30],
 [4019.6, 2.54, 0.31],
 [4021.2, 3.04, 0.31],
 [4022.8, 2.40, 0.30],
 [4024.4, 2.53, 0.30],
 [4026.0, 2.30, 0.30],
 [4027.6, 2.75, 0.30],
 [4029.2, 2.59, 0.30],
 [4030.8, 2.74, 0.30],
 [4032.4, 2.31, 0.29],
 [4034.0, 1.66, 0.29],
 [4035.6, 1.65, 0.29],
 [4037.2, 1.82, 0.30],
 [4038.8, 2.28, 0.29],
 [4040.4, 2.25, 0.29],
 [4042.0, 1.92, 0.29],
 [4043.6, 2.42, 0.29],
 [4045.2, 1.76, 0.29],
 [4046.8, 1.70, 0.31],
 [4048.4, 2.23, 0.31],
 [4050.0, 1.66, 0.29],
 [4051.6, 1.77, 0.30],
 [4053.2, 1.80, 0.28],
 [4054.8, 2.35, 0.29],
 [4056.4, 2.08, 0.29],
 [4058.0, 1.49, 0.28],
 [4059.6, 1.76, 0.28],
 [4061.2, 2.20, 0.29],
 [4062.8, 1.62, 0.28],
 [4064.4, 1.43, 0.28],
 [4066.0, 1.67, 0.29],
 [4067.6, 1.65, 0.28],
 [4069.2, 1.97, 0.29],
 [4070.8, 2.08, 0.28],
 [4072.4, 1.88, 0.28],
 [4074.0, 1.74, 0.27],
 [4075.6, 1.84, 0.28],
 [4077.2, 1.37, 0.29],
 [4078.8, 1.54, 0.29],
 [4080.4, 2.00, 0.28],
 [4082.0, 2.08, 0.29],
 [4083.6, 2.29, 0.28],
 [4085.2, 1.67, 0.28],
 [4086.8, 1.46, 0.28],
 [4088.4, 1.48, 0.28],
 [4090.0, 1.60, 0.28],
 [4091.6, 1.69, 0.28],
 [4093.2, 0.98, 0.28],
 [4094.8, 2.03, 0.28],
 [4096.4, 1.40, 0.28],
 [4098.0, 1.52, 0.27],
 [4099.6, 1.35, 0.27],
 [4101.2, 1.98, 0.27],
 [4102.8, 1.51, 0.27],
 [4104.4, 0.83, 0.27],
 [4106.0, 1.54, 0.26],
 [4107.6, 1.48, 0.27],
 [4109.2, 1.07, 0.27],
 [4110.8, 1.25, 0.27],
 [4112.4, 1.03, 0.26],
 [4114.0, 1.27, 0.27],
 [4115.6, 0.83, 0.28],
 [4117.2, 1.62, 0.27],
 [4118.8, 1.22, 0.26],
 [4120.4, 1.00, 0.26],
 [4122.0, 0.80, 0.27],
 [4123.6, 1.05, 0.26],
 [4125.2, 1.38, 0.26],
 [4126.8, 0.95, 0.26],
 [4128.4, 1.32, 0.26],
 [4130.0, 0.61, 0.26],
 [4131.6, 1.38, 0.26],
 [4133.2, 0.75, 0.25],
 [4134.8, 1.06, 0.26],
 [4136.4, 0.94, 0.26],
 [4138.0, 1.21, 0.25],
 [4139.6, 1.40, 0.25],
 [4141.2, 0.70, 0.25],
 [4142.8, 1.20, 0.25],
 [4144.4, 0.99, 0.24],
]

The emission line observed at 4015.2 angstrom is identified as Lyman alpha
